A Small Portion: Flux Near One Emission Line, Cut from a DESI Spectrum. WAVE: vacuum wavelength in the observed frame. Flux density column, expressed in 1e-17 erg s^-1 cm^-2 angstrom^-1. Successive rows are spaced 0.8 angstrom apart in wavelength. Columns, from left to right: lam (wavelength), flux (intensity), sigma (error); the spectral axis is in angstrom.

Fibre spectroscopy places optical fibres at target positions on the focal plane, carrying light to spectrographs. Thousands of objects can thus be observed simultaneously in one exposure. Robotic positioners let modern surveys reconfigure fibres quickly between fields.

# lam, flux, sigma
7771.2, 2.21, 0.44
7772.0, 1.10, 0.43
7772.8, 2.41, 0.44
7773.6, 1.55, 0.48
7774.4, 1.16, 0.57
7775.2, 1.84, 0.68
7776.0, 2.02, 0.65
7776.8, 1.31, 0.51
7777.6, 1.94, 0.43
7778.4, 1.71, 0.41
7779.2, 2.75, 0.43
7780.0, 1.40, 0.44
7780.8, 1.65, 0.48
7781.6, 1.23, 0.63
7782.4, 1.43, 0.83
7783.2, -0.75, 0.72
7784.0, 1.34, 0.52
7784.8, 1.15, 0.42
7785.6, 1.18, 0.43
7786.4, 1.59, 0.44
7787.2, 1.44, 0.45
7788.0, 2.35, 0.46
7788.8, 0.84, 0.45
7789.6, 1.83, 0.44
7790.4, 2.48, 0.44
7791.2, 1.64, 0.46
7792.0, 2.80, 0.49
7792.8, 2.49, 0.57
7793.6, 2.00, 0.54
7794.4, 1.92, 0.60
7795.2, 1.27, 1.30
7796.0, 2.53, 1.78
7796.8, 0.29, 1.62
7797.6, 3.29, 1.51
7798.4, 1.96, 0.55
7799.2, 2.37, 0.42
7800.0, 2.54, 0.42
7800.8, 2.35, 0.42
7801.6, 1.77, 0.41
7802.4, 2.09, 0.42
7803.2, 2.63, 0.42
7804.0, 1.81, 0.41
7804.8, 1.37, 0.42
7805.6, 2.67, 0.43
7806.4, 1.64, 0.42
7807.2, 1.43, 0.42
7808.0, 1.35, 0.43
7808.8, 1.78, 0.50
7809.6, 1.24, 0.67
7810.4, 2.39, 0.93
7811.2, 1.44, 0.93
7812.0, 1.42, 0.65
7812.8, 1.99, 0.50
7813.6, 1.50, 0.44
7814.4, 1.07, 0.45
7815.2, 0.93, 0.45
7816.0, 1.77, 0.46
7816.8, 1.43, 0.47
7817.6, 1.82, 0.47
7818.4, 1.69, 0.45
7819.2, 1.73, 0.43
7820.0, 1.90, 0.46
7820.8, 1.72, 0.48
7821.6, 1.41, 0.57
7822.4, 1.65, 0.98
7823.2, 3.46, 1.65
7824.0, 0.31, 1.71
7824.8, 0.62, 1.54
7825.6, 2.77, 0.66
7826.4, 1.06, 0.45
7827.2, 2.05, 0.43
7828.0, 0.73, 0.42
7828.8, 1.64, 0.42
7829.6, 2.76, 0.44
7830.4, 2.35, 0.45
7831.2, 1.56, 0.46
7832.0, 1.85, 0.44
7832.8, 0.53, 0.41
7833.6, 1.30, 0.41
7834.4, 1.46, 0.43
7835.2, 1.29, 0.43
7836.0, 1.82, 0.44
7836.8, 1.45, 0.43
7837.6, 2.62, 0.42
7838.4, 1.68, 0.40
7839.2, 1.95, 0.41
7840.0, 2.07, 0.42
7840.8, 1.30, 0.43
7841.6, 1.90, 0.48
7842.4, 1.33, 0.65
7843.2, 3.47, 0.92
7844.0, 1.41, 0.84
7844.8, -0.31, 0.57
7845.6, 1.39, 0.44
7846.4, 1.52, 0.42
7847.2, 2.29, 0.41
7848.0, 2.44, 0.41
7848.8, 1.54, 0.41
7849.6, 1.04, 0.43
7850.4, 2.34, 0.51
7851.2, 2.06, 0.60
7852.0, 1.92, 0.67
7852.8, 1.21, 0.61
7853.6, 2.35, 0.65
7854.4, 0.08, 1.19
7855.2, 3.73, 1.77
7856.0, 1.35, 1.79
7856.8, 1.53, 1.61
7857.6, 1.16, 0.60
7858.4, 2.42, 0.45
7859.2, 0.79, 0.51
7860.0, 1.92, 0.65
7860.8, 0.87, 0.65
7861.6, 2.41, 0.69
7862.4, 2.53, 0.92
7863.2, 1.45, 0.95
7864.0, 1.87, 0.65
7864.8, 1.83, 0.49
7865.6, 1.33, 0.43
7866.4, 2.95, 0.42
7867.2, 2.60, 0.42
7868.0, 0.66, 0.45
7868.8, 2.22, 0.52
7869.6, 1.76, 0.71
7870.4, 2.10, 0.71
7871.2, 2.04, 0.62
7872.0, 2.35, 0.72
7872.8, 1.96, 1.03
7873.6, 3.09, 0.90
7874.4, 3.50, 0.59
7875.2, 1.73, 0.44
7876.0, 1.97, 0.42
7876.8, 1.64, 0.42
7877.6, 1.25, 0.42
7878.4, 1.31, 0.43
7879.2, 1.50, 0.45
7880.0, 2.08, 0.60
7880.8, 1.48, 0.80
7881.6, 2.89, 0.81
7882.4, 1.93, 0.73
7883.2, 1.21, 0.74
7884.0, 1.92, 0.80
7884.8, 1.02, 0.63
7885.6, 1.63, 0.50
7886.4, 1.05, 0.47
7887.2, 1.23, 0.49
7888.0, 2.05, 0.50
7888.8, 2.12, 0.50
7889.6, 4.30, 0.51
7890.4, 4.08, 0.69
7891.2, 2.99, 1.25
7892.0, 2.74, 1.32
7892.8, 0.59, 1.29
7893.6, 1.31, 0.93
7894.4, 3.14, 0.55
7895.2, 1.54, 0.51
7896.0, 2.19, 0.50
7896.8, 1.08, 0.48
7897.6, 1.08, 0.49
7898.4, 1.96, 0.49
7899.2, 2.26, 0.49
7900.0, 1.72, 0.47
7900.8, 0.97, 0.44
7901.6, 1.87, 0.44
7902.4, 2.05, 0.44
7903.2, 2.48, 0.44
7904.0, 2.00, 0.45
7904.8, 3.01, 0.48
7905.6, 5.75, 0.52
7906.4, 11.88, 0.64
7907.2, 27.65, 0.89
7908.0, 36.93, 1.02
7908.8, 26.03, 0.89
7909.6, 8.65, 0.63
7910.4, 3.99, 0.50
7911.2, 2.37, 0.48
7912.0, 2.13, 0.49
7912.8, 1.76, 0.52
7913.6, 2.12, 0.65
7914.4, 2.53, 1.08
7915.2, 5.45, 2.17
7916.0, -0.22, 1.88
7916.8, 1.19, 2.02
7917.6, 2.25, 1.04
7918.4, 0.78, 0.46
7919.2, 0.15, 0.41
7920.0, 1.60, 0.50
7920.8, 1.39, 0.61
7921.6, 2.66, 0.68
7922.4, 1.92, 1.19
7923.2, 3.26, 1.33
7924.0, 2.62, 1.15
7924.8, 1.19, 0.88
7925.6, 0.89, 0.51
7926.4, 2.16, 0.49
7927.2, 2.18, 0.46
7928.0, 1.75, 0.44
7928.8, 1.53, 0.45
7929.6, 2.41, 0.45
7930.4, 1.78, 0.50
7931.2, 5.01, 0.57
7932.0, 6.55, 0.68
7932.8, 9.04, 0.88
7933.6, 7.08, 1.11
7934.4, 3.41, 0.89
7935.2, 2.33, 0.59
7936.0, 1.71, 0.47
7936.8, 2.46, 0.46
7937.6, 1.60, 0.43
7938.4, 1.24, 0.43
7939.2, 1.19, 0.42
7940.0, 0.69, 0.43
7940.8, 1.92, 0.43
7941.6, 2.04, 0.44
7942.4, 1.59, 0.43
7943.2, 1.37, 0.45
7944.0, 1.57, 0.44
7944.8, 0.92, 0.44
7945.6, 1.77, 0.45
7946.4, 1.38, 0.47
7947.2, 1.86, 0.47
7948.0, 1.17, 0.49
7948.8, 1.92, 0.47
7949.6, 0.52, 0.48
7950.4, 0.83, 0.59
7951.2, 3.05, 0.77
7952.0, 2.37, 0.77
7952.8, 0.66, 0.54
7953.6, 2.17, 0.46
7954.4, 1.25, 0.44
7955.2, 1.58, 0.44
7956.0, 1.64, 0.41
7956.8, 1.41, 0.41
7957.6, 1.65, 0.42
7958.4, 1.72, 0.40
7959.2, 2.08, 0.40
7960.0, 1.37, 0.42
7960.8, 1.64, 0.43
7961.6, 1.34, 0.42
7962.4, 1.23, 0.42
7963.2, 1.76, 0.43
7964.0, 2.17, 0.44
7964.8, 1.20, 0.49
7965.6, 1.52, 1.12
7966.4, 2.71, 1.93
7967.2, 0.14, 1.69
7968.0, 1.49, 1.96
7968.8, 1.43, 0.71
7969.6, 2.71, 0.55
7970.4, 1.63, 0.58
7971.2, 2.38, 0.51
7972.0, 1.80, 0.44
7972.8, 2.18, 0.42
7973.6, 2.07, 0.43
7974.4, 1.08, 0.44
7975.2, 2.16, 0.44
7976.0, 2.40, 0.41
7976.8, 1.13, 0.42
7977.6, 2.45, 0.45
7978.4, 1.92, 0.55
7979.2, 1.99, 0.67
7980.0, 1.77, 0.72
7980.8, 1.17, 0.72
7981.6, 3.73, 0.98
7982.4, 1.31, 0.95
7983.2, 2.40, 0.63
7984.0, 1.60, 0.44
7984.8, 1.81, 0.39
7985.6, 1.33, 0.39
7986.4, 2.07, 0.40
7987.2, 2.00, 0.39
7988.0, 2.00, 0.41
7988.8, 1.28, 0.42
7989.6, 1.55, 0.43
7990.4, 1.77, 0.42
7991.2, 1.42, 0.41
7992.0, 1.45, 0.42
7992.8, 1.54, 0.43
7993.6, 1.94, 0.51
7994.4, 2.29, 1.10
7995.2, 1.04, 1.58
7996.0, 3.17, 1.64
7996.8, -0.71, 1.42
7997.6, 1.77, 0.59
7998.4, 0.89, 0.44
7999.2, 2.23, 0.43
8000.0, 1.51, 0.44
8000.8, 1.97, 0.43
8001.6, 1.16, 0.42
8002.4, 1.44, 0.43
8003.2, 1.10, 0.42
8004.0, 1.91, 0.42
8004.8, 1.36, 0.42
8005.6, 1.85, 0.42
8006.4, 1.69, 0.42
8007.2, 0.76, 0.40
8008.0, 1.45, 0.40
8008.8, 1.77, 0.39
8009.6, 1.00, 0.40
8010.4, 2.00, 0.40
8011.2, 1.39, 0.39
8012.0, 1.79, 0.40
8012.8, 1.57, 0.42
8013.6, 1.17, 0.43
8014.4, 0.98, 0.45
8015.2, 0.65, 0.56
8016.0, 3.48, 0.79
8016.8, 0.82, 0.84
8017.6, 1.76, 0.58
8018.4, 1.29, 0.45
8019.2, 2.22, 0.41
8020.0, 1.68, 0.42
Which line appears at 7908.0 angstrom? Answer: H-alpha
